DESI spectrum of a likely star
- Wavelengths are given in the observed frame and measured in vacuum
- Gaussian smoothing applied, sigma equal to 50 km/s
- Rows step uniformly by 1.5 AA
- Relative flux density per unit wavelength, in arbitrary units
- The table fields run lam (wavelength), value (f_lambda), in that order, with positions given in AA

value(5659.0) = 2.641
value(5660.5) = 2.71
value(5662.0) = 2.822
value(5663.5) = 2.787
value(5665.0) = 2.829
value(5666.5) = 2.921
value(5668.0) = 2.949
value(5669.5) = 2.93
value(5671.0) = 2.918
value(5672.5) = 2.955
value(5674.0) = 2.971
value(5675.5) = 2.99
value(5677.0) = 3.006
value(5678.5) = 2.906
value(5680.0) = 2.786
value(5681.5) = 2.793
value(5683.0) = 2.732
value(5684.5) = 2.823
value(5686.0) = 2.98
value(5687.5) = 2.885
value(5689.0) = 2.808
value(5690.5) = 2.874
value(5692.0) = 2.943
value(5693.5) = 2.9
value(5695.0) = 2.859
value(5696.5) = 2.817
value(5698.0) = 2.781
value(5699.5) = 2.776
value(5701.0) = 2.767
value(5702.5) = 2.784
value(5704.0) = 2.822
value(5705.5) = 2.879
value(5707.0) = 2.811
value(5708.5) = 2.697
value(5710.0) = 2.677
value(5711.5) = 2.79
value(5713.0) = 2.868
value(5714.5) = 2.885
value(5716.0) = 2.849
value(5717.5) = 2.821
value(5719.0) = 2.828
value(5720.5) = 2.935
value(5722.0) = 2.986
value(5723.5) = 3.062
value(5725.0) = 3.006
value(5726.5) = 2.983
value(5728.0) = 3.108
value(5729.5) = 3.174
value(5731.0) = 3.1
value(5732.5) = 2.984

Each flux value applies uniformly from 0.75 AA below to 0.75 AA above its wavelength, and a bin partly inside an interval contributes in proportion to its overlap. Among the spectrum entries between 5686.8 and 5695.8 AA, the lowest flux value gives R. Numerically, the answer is 2.808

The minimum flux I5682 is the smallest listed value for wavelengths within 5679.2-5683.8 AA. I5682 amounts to 2.732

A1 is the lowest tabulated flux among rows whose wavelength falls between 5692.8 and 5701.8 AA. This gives 2.767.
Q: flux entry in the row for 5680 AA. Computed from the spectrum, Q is 2.786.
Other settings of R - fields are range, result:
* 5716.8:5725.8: 2.821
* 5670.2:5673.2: 2.918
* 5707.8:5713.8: 2.677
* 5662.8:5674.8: 2.787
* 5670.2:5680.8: 2.786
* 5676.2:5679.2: 2.906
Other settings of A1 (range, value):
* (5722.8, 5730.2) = 2.983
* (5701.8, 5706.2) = 2.784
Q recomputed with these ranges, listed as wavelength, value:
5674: 2.971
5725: 3.006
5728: 3.108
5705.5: 2.879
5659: 2.641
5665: 2.829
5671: 2.918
